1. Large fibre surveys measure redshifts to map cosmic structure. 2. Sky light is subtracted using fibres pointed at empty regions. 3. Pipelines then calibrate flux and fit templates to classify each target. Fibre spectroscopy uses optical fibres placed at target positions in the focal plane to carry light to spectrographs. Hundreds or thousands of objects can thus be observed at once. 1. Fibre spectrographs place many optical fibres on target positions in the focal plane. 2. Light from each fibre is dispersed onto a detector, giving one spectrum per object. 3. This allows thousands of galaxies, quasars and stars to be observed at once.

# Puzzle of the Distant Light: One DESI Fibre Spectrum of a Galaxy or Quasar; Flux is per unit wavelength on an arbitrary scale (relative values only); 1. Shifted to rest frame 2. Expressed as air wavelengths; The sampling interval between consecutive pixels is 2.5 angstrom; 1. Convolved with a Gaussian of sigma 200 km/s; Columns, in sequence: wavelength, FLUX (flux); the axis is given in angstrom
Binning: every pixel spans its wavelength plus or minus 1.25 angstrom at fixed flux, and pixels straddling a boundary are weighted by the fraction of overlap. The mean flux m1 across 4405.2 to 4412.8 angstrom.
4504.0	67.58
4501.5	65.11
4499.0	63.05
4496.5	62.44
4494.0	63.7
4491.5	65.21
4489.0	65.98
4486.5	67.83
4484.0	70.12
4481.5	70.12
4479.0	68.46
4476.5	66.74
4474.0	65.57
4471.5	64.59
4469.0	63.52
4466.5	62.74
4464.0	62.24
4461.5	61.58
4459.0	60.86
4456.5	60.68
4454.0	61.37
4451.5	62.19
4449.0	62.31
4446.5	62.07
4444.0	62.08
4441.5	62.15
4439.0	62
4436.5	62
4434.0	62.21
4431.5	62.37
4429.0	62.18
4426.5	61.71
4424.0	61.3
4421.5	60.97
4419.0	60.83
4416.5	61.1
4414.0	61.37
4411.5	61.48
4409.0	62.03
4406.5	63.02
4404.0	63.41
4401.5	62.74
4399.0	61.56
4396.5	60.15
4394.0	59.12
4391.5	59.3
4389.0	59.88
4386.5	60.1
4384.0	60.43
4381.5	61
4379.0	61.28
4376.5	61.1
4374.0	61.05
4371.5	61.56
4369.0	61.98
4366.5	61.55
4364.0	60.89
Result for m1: 62.2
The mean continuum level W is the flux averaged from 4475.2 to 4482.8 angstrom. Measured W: 68.4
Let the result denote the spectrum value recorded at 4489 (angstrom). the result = 65.98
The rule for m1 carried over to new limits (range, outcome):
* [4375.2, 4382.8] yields 61.1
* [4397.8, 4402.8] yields 62.2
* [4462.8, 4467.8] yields 62.5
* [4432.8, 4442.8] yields 62.1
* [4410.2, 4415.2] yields 61.4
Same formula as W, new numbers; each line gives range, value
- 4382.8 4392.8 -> 59.9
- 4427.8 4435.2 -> 62.3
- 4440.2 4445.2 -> 62.1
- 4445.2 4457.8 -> 61.7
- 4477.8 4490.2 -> 68.5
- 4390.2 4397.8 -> 59.5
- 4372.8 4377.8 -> 61.1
